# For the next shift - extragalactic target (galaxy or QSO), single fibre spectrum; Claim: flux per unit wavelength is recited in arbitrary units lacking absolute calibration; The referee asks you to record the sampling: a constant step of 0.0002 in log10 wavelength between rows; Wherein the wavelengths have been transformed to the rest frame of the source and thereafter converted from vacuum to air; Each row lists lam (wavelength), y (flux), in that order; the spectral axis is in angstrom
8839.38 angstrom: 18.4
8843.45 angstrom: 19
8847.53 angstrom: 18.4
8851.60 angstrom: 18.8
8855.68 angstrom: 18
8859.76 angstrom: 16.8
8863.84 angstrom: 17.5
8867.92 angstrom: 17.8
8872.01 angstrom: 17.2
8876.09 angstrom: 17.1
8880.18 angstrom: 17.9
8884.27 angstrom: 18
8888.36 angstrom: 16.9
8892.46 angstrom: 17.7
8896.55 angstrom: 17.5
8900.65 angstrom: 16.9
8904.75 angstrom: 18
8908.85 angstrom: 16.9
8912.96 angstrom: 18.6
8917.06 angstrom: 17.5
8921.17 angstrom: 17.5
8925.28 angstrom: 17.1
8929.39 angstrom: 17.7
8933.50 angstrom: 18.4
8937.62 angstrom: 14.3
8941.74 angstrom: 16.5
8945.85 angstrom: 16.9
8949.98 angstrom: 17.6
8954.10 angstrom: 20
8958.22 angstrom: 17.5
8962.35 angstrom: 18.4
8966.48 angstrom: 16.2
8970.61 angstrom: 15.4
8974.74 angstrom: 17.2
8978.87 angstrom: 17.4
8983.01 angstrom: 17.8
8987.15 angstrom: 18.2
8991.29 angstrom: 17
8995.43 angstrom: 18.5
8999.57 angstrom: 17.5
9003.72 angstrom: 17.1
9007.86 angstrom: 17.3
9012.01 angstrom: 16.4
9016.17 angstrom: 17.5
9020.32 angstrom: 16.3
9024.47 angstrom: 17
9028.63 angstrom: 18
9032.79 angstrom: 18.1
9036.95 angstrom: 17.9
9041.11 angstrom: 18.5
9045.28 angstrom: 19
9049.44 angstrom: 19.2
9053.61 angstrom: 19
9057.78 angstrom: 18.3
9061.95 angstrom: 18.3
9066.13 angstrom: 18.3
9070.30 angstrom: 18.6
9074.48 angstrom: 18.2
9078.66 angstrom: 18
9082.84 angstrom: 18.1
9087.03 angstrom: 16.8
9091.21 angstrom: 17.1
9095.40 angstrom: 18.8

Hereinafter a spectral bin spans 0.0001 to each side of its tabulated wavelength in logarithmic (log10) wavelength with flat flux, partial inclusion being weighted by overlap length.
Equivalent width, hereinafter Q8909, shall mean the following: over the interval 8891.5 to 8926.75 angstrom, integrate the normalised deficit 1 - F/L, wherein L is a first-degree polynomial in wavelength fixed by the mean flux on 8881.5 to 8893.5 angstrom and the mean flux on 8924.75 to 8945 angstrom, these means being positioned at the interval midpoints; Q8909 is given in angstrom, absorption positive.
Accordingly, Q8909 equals -0.68 angstrom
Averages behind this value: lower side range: 17.5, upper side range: 16.8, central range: 17.5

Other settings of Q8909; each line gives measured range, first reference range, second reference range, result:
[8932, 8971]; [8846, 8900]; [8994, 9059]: 1.2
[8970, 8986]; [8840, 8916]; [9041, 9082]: 0.9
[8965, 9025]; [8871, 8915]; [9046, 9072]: 3.6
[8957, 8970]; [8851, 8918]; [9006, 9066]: 0.5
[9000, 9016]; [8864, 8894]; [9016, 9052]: 0.8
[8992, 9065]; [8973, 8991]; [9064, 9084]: 0.2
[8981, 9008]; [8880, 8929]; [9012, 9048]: 0.0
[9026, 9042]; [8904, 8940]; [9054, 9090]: -0.1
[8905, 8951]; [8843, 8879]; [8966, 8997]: 0.8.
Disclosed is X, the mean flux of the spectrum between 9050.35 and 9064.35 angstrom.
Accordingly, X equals 18.6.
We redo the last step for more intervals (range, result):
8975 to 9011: 17.5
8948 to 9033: 17.4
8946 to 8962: 18.2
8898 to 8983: 17.3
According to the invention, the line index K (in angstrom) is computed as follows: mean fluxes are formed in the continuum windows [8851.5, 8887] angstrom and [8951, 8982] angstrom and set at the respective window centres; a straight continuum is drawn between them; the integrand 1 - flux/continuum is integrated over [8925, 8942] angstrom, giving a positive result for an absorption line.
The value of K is 0.7 angstrom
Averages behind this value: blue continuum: 17.6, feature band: 16.8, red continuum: 17.5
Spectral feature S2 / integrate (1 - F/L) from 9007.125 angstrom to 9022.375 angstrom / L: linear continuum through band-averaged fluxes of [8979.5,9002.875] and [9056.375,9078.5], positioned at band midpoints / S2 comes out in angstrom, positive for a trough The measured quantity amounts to 0.9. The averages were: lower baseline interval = 17.7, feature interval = 16.8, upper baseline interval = 18.3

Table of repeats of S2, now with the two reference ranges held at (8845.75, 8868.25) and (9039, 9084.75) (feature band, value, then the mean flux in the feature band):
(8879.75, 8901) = 0.6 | 17.5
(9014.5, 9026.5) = 1.0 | 16.9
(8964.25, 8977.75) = 1.4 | 16.4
